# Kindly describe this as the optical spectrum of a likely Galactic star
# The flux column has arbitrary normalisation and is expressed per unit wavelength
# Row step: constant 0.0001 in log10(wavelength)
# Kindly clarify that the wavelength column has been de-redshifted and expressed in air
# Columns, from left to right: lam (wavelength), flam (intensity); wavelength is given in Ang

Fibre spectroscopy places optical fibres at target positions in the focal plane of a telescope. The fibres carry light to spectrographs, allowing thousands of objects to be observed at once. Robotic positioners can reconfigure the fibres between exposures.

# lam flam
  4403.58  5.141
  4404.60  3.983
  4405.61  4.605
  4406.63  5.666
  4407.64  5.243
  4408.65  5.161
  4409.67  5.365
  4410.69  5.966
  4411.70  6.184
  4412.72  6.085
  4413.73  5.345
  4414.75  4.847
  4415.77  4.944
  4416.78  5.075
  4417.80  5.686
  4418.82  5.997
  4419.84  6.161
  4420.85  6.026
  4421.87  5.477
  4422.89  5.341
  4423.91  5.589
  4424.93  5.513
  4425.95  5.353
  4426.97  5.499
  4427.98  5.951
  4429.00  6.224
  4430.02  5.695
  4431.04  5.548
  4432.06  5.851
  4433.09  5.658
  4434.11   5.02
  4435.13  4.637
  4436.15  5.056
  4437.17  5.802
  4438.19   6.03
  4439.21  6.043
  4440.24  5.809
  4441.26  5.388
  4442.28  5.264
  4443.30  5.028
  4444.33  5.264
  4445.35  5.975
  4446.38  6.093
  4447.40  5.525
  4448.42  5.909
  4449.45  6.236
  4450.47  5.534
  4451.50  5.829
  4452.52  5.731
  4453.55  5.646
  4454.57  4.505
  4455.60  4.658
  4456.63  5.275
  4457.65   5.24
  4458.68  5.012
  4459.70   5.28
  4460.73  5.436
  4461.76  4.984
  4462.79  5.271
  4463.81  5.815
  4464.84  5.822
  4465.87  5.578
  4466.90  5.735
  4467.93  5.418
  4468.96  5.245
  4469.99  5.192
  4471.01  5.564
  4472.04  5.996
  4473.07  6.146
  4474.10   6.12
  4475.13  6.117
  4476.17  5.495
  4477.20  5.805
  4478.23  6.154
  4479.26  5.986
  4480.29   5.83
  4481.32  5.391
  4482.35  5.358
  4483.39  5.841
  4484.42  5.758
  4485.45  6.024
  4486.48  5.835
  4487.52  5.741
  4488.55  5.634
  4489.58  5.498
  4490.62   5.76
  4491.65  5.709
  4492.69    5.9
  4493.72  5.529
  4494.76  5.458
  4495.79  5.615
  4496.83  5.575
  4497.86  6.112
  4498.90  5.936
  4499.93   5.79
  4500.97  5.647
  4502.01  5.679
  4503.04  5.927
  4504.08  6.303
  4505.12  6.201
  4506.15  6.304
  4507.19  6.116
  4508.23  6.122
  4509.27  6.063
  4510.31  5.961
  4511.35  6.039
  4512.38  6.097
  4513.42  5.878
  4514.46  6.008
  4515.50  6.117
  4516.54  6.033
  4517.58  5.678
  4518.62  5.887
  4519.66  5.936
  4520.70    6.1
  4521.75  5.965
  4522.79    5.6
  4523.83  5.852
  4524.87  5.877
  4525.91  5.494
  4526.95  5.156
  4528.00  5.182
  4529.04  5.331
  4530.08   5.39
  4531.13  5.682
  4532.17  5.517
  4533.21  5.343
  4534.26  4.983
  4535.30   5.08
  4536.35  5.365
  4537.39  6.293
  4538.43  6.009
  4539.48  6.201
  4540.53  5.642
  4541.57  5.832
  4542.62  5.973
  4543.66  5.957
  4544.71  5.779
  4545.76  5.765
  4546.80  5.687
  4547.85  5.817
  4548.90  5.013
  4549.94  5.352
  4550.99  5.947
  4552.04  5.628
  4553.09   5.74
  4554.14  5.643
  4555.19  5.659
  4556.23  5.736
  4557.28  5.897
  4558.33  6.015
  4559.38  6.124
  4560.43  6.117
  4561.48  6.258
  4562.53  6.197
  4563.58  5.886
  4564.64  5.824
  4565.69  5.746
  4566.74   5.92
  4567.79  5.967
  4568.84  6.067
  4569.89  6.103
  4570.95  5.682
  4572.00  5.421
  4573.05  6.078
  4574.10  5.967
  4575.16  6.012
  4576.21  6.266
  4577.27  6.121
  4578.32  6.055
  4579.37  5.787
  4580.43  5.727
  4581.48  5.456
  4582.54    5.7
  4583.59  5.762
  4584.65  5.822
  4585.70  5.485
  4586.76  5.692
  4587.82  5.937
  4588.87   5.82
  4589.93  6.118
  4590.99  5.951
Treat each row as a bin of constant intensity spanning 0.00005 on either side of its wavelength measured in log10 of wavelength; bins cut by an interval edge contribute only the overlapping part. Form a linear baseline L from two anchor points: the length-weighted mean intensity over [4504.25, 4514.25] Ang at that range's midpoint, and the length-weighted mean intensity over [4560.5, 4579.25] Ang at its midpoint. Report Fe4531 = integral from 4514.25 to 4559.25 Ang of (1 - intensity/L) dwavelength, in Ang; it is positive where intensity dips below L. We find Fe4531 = 2.5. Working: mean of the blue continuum 6.09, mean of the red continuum 5.97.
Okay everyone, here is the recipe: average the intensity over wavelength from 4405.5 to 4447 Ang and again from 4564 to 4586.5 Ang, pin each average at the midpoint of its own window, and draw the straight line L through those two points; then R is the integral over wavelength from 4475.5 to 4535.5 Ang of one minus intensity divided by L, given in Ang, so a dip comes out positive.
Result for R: -0.6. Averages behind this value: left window 5.56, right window 5.85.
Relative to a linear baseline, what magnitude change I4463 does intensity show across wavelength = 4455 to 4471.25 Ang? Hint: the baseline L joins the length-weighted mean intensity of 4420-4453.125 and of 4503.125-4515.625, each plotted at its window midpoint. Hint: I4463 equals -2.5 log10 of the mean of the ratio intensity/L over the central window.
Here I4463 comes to 0.09 mag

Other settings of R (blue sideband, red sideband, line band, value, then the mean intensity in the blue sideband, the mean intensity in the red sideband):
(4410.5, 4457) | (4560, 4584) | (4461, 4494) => -0.1 Ang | 5.57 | 5.92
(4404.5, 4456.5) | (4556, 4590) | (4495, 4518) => -0.9 Ang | 5.52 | 5.9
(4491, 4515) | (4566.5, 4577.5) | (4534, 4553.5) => 0.8 Ang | 5.91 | 5.96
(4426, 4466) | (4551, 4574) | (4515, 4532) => 0.2 Ang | 5.51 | 5.89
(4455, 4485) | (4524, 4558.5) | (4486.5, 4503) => -0.4 Ang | 5.57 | 5.64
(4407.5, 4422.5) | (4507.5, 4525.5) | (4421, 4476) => 1.5 Ang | 5.58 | 5.95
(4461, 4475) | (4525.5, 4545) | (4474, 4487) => -0.5 Ang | 5.62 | 5.59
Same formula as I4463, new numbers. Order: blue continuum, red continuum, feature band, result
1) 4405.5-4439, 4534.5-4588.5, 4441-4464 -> 0.04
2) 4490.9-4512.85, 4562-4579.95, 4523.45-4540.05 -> 0.07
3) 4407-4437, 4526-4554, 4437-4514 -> -0.03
